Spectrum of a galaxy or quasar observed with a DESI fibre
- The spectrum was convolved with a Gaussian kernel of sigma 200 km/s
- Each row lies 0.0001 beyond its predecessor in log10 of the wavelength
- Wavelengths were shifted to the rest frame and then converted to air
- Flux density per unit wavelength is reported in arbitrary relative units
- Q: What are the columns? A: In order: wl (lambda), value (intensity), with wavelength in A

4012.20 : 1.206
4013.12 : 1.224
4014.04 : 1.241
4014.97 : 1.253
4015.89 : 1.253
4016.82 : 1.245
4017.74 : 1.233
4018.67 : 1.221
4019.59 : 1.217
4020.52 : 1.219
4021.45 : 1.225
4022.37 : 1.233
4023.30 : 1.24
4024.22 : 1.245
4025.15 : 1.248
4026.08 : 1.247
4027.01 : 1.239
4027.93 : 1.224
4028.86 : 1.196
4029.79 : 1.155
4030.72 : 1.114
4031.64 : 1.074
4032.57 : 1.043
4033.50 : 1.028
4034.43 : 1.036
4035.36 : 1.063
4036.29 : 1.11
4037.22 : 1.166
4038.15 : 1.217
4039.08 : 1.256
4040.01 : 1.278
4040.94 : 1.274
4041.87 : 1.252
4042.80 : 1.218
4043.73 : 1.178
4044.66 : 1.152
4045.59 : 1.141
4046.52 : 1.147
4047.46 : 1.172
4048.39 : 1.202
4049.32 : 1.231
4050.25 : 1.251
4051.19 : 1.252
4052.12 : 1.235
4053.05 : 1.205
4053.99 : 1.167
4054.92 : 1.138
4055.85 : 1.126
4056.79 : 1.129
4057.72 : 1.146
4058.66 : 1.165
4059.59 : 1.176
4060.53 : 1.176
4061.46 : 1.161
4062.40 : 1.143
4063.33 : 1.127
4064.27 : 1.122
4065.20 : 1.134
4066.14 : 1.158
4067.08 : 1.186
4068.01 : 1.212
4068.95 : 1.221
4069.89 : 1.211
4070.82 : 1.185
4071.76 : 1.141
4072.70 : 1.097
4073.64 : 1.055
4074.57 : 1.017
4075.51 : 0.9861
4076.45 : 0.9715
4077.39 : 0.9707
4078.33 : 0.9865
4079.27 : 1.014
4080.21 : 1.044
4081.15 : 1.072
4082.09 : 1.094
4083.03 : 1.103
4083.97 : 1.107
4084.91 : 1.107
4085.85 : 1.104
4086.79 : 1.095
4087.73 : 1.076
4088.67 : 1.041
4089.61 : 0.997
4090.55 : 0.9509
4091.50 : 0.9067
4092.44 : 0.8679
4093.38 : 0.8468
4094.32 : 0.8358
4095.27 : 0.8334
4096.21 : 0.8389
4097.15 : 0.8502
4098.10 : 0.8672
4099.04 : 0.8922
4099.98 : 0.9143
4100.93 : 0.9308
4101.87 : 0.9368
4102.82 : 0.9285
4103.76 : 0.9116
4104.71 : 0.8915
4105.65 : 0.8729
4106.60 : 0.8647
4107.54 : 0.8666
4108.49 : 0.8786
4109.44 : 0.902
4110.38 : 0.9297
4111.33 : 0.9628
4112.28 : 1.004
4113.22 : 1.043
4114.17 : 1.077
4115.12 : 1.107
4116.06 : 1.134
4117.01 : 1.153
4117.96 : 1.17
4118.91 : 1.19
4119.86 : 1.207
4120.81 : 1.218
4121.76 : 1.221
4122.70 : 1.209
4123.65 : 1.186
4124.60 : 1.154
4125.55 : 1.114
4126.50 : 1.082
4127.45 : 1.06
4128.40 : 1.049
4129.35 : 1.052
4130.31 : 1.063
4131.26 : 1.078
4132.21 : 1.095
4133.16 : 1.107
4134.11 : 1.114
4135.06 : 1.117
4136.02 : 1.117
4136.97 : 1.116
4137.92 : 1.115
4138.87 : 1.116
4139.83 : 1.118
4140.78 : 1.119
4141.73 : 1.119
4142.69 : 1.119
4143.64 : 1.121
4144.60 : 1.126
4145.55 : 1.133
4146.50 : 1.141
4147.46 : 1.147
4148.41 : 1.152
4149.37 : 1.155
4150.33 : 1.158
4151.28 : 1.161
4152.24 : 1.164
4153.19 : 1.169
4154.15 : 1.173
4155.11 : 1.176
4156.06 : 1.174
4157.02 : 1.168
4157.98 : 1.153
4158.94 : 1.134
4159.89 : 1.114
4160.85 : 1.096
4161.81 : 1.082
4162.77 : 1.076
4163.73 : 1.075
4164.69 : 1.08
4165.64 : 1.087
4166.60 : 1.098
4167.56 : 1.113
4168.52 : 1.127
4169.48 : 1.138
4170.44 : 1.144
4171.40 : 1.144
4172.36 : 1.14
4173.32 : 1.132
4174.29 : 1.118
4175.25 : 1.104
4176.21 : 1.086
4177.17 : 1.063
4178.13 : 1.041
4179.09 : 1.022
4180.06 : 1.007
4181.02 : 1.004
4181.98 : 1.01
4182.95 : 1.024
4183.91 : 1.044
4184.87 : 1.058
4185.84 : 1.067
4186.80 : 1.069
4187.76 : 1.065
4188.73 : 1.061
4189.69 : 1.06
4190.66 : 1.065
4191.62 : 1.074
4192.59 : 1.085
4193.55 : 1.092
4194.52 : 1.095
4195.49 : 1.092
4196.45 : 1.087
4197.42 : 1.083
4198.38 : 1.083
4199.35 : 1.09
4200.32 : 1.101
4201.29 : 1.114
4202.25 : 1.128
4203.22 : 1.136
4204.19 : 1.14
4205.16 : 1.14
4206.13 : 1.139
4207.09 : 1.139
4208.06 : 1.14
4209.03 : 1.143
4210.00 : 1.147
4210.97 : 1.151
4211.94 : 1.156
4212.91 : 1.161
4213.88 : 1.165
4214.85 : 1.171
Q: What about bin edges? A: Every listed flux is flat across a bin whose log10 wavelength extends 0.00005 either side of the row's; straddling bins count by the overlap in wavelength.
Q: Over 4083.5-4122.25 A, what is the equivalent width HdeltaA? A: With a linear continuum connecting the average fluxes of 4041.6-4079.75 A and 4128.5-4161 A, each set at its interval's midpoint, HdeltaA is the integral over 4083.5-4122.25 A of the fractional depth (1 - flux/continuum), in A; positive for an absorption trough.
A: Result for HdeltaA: 5.0 A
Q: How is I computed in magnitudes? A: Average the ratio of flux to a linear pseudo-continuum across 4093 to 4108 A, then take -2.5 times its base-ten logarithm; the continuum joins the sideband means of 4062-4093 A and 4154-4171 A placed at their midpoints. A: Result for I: 0.230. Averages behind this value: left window 1.08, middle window 0.881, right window 1.12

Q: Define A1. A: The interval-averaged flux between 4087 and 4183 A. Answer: 1.06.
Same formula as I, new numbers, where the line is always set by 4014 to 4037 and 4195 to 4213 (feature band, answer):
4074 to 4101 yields 0.19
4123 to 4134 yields 0.05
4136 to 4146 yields 0.02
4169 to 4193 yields 0.06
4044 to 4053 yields -0.02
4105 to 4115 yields 0.22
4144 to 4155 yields -0.01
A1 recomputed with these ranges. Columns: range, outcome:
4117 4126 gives 1.18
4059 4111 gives 1.01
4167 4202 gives 1.08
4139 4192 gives 1.1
